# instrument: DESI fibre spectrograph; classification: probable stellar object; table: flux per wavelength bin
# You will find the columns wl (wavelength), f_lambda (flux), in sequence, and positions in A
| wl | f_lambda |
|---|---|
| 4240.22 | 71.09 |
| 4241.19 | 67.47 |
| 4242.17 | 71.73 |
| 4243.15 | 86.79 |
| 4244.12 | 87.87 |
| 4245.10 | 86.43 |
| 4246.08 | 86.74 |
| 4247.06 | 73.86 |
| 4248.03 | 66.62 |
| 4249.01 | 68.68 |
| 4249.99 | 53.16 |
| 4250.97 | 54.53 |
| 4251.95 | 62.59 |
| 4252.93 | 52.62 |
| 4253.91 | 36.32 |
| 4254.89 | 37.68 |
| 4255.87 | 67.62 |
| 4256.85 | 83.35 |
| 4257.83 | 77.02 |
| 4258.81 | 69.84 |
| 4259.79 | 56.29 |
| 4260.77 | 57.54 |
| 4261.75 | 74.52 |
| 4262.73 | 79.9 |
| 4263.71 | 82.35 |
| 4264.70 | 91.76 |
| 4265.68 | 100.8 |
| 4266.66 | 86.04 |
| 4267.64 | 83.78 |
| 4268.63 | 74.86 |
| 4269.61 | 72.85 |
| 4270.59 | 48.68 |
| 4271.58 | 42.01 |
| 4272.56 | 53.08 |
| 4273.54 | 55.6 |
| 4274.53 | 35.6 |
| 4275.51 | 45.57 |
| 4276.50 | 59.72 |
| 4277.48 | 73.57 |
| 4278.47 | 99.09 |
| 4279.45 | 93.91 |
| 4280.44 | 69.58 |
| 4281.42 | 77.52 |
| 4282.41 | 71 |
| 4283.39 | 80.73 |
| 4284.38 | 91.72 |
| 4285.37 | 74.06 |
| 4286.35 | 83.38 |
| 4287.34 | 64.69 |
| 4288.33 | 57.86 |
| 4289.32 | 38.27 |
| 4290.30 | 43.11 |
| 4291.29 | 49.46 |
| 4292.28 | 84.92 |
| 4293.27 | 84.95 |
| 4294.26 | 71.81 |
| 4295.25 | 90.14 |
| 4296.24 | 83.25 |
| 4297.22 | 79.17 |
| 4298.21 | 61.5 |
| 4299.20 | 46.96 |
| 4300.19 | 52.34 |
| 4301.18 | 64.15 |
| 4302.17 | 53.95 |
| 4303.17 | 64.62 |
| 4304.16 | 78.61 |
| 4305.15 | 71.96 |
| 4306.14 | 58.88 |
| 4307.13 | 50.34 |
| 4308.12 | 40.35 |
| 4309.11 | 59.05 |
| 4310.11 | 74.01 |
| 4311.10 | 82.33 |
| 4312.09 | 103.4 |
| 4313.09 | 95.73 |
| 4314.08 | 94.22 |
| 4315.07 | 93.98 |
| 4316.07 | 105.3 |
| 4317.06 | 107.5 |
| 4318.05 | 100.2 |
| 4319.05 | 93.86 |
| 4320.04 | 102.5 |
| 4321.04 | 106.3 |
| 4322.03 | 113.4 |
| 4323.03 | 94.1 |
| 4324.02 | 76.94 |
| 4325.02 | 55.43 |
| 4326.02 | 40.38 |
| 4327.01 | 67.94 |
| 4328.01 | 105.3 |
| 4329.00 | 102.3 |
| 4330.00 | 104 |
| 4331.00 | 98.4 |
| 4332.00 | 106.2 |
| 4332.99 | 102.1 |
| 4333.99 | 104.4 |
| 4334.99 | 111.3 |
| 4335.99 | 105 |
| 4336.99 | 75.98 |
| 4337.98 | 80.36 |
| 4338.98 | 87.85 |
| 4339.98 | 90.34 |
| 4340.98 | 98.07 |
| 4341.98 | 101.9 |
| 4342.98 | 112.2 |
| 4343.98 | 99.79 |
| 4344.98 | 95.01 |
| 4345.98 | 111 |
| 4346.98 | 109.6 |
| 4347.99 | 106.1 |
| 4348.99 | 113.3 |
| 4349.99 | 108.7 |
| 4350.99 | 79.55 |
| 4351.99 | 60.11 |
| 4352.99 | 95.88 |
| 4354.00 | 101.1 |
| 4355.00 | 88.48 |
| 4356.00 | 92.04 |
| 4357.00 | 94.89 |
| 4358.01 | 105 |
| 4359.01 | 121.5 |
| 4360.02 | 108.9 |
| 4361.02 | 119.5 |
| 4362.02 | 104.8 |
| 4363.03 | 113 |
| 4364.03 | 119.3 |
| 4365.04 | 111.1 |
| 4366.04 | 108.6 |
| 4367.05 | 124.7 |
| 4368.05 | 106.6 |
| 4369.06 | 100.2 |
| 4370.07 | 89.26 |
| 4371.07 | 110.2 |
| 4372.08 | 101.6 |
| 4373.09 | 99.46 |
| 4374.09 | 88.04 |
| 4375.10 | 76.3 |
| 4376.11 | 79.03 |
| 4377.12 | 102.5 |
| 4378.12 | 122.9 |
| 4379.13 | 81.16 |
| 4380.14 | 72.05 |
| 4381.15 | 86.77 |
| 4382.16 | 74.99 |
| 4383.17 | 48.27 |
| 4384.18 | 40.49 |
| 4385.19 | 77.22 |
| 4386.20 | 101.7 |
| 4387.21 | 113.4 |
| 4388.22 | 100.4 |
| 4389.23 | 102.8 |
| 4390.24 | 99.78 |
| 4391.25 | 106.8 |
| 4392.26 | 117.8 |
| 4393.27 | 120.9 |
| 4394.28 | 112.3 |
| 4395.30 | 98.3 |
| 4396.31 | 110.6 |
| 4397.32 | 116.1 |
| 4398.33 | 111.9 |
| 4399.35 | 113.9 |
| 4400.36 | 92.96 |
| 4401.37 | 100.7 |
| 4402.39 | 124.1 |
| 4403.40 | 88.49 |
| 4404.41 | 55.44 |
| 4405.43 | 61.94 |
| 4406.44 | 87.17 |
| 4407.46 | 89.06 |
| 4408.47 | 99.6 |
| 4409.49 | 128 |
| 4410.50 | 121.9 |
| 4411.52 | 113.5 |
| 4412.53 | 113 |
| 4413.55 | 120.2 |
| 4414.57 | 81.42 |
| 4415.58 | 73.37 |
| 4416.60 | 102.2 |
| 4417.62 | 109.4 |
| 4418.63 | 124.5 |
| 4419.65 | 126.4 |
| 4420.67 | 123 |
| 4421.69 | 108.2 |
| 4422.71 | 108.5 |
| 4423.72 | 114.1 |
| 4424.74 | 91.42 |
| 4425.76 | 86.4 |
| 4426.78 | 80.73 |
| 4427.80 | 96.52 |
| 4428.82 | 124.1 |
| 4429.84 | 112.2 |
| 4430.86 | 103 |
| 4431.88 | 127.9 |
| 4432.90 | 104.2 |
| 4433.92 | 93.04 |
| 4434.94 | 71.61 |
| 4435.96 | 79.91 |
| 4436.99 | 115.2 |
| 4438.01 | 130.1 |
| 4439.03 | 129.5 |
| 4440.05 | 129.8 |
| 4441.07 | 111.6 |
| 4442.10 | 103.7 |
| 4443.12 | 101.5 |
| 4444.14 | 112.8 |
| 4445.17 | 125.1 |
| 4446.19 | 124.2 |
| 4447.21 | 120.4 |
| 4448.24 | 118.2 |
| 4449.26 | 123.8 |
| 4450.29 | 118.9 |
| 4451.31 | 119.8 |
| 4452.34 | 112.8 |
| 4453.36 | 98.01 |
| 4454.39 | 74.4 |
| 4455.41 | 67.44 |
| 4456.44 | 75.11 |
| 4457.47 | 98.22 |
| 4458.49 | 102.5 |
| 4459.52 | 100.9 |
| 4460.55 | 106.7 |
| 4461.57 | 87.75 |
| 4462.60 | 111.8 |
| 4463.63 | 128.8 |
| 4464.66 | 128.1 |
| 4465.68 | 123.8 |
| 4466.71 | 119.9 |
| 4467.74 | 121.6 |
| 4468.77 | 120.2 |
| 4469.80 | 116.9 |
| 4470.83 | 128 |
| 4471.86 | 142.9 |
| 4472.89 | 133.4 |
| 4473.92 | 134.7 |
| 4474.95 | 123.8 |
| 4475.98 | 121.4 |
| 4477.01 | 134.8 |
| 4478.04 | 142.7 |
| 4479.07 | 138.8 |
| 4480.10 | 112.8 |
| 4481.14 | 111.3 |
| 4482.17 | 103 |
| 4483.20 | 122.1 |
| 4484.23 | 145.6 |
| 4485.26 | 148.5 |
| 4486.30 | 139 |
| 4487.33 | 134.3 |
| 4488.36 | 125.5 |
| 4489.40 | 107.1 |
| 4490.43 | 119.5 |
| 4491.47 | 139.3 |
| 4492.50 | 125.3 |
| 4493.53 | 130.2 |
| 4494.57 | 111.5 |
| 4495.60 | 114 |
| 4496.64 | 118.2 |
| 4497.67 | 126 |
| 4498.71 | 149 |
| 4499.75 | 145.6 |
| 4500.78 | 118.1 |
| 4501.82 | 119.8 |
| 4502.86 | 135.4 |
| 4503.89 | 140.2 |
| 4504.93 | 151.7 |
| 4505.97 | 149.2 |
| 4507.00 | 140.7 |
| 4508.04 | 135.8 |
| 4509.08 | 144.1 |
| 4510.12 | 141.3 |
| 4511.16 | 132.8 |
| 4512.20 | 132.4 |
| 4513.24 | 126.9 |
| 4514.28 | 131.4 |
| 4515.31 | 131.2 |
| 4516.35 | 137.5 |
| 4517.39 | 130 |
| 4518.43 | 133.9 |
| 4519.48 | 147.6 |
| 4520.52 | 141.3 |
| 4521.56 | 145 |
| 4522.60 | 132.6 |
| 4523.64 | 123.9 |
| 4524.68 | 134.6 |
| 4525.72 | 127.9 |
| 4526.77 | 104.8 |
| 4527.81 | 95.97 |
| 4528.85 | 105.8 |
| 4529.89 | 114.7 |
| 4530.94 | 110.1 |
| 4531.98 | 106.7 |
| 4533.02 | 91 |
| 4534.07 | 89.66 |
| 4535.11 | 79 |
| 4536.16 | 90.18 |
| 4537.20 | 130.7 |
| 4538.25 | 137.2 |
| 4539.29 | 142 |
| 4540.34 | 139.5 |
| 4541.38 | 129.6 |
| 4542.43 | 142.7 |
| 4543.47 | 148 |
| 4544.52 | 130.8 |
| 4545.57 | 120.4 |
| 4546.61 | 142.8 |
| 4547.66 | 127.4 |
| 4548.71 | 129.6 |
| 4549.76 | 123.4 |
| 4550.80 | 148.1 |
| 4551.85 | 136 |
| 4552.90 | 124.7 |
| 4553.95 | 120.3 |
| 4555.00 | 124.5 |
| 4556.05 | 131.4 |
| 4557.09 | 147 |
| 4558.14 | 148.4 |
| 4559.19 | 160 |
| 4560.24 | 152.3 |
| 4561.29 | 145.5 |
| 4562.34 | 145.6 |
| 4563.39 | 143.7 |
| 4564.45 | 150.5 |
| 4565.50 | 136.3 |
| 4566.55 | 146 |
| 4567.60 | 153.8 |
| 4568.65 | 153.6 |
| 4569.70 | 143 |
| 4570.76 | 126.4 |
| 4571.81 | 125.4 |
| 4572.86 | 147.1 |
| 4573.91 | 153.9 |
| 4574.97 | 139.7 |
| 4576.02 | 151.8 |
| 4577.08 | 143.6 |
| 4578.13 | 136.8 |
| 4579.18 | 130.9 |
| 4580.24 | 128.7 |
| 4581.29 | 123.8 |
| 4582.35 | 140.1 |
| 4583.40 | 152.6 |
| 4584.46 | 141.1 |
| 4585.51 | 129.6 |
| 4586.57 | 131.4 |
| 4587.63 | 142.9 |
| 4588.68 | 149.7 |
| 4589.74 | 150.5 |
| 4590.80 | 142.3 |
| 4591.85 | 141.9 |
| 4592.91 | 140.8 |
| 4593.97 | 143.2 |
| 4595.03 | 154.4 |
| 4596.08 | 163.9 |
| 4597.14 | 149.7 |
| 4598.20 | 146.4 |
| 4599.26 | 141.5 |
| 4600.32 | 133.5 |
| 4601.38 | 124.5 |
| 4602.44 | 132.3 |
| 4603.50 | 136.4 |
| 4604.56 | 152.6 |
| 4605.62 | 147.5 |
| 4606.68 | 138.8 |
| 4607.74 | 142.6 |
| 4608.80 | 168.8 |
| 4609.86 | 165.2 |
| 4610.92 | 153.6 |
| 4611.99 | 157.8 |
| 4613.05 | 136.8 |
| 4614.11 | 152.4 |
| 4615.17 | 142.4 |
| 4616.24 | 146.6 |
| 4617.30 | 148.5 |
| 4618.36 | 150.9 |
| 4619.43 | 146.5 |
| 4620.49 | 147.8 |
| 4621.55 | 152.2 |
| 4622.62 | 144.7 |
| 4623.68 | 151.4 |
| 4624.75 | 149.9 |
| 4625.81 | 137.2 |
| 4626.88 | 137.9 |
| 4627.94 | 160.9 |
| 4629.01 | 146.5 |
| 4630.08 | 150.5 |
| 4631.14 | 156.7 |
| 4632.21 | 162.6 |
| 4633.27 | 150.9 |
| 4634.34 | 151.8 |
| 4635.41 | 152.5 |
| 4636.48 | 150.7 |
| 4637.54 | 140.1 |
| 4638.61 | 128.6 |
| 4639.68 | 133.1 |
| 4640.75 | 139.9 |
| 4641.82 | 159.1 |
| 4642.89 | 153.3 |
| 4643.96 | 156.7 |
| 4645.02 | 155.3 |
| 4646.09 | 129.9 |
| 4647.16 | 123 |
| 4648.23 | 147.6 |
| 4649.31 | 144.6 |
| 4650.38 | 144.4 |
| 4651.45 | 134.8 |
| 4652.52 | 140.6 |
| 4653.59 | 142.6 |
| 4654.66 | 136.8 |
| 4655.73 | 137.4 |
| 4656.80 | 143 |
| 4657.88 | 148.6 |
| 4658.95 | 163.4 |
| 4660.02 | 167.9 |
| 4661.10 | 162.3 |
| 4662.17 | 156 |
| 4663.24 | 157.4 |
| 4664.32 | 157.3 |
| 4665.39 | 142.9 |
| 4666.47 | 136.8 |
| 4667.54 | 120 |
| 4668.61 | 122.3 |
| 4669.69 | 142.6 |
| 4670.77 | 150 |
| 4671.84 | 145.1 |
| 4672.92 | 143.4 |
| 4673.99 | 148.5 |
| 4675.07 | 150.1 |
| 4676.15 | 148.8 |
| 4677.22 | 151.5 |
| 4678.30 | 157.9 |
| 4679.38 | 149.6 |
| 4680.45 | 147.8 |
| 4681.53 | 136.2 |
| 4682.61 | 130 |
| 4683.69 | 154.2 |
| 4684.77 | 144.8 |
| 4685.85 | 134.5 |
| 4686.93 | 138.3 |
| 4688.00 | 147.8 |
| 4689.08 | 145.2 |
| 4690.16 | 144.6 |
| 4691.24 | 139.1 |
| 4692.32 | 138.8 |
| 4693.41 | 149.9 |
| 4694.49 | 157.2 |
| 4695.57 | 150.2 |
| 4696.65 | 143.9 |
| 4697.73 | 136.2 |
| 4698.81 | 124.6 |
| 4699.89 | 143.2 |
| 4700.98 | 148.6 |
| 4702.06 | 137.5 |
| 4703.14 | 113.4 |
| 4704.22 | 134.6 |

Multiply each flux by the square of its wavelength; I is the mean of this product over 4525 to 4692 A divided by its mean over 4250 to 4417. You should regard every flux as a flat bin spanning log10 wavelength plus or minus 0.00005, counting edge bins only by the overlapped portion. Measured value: 1.84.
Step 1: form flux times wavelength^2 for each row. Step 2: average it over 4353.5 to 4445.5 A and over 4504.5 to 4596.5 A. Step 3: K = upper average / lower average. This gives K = 1.41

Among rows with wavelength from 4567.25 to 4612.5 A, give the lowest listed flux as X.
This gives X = 123.8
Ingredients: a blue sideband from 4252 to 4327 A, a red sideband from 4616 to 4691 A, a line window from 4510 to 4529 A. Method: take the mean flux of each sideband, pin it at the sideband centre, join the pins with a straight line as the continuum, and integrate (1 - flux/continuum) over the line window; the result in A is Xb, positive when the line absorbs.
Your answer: -1.7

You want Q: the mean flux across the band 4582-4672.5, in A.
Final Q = 146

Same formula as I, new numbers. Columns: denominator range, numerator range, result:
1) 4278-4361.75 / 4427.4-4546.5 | 1.52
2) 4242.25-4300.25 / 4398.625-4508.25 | 1.80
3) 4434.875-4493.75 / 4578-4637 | 1.32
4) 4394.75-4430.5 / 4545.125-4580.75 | 1.45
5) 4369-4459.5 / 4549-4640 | 1.54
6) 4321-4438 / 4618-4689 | 1.67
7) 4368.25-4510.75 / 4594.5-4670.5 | 1.44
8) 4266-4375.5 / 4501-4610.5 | 1.76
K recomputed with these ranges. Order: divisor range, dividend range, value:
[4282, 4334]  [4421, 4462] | 1.42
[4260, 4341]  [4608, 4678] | 2.21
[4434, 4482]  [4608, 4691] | 1.40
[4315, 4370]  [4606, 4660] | 1.69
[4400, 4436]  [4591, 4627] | 1.57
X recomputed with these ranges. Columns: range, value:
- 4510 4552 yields 79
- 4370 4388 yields 40.49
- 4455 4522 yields 67.44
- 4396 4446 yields 55.44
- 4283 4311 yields 38.27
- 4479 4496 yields 103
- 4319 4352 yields 40.38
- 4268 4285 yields 35.6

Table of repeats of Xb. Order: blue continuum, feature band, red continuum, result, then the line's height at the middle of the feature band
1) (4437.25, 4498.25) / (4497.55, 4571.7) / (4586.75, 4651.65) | -0.6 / 131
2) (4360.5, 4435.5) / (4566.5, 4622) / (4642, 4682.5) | -4.2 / 134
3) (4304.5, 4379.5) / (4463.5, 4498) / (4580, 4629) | -1.3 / 122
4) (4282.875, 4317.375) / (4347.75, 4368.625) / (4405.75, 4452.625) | -3.6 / 88.7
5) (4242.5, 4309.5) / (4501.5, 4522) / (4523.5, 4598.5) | -2.5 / 123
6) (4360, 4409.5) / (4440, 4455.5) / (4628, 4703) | -0.3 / 109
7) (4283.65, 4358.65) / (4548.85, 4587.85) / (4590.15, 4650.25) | -1.1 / 136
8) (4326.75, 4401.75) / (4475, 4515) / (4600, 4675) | -2.9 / 122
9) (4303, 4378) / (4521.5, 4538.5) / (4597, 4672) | 2.1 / 128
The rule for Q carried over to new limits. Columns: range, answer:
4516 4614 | 136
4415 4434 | 106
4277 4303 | 70.7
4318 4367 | 98.3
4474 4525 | 132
